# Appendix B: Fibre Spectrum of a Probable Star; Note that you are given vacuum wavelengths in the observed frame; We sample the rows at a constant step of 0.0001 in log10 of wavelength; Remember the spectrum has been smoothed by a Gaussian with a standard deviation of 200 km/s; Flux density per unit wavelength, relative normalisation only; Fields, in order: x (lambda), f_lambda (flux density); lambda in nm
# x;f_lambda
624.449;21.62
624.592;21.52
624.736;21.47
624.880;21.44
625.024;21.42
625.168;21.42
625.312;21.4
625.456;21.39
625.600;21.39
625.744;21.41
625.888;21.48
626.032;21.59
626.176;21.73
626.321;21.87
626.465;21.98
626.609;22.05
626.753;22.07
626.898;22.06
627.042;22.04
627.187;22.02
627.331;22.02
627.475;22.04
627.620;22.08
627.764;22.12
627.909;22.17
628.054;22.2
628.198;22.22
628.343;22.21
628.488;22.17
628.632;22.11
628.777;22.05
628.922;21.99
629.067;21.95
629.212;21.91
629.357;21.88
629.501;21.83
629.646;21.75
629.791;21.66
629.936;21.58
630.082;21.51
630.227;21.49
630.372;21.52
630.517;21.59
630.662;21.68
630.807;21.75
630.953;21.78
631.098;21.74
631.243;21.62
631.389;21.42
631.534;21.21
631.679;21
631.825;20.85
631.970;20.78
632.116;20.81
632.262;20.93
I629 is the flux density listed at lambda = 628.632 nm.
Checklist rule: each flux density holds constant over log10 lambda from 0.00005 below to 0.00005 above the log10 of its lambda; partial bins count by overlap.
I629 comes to 22.11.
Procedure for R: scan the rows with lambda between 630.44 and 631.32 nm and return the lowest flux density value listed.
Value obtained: 21.59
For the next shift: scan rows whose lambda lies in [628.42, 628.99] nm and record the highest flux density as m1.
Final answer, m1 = 22.17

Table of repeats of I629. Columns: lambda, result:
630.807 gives 21.75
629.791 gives 21.66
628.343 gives 22.21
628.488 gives 22.17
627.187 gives 22.02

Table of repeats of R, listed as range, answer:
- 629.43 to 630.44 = 21.49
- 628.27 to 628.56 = 22.17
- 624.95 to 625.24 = 21.42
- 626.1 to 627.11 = 21.73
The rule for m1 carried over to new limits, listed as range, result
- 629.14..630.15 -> 21.91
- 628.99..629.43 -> 21.95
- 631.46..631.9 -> 21.21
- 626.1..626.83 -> 22.07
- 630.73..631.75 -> 21.78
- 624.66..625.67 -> 21.47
